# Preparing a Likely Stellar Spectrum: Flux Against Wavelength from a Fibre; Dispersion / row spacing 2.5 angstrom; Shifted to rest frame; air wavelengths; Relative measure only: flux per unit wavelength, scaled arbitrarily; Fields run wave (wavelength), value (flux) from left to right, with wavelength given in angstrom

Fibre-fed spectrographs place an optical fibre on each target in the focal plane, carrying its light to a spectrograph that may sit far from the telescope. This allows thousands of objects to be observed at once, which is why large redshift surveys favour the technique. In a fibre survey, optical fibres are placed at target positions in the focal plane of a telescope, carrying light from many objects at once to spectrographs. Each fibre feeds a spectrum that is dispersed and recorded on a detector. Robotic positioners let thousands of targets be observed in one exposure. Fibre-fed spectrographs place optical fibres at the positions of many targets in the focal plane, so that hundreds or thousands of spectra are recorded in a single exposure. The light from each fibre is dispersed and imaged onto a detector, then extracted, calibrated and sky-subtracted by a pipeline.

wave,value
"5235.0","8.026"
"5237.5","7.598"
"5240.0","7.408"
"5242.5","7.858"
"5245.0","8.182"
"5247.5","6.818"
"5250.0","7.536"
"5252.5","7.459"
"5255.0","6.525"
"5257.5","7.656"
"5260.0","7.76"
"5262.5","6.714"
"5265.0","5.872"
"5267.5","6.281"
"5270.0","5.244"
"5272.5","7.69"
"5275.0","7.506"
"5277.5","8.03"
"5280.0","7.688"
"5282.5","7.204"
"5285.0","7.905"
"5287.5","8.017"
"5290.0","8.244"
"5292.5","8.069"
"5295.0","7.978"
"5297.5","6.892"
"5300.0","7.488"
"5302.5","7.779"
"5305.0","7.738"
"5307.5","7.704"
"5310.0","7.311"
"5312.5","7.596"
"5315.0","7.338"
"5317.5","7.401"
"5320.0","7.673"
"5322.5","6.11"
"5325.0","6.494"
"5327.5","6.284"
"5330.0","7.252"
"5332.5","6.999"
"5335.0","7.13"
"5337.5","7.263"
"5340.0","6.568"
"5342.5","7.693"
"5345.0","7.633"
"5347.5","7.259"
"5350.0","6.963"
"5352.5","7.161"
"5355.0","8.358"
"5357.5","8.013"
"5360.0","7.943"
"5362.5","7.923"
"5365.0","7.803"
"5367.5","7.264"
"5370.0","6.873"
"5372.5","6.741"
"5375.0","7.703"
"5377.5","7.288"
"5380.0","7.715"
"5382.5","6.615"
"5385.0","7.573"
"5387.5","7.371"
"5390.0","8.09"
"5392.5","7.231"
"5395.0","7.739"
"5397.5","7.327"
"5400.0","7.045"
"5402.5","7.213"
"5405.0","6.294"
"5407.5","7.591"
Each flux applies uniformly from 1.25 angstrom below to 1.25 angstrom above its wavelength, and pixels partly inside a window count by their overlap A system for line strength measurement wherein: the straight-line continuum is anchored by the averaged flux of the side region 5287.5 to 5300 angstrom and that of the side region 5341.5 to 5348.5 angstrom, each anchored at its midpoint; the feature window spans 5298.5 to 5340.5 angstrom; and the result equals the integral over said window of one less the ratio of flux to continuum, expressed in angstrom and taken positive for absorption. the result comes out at 2.6 angstrom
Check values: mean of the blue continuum 7.79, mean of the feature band 7.19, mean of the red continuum 7.53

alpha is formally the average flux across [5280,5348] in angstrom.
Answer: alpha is 7.38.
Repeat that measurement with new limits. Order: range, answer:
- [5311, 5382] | 7.29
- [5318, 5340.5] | 6.89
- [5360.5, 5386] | 7.37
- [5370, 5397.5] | 7.38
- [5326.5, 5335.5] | 6.92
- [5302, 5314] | 7.61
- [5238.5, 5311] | 7.4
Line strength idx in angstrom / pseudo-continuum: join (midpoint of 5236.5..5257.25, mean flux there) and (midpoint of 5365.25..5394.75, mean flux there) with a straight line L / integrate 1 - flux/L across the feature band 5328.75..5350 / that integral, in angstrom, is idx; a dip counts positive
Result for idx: 0.5 angstrom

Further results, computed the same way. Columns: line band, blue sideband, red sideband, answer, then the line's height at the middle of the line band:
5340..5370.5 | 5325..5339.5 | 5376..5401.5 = -1.86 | 7.12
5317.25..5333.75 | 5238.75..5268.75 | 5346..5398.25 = 1.12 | 7.36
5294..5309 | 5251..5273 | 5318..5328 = -1.87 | 6.74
